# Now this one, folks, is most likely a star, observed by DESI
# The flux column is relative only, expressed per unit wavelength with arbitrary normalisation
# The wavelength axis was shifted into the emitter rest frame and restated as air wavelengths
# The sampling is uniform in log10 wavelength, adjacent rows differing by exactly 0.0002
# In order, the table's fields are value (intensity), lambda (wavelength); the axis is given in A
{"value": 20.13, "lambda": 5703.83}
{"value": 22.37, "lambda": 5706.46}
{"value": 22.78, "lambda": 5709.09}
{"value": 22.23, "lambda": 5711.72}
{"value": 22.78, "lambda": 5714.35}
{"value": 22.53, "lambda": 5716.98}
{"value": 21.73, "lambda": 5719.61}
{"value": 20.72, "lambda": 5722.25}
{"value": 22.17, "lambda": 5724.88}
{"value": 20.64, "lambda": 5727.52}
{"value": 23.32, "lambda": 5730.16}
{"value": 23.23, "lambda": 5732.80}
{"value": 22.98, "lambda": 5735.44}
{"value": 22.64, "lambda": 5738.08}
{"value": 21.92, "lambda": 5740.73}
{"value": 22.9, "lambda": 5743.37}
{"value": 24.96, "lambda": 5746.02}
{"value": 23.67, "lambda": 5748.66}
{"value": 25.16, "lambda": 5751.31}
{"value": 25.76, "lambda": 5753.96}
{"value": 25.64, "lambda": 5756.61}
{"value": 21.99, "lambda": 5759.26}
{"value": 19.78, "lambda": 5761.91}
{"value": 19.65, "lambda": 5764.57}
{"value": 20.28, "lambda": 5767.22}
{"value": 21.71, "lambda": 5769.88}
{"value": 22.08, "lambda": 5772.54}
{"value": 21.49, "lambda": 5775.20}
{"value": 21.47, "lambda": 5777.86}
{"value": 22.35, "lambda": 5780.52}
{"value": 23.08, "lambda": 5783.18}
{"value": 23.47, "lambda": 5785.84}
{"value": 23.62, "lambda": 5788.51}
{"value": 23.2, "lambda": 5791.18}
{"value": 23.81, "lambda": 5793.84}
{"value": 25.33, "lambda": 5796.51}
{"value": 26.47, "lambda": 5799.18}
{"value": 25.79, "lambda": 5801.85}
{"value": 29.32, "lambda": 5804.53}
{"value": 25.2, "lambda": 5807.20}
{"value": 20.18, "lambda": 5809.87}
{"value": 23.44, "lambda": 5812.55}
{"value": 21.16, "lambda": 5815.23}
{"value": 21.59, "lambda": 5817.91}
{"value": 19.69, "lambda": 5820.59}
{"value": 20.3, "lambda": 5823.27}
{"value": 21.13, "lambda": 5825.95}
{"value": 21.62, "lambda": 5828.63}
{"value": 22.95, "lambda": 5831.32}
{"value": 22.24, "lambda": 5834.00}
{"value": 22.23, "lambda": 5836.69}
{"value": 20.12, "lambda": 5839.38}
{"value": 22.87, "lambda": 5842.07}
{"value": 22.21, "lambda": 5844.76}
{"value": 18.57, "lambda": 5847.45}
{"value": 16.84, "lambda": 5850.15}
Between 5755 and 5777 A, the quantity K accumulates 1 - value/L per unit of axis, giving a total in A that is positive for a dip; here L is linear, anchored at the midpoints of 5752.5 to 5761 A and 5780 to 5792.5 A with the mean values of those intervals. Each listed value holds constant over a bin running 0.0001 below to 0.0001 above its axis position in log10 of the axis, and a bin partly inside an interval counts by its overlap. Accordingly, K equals 2.11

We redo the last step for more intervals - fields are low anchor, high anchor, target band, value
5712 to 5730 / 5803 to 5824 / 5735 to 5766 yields -1.31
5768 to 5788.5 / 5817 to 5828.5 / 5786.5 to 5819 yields -4.02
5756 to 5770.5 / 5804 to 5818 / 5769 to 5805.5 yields -2.35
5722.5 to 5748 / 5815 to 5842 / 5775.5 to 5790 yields -0.45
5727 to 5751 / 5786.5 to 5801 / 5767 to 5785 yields 1.58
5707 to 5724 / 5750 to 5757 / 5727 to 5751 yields 1.13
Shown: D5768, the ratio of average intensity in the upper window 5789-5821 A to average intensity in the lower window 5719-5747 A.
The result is 1.1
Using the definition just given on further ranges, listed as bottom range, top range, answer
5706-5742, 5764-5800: 1.02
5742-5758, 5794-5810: 1.04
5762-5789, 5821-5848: 0.99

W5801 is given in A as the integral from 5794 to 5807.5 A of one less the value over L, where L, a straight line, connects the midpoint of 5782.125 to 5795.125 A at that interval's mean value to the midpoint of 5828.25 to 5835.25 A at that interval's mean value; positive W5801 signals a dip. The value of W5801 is -1.8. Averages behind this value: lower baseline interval 23.4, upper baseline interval 22.4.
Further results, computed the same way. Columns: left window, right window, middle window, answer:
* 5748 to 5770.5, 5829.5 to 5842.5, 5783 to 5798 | -0.98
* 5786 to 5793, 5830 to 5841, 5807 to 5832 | 1.01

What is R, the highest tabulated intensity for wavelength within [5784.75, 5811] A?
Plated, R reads 29.32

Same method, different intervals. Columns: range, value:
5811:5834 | 23.44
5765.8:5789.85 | 23.62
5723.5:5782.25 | 25.76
